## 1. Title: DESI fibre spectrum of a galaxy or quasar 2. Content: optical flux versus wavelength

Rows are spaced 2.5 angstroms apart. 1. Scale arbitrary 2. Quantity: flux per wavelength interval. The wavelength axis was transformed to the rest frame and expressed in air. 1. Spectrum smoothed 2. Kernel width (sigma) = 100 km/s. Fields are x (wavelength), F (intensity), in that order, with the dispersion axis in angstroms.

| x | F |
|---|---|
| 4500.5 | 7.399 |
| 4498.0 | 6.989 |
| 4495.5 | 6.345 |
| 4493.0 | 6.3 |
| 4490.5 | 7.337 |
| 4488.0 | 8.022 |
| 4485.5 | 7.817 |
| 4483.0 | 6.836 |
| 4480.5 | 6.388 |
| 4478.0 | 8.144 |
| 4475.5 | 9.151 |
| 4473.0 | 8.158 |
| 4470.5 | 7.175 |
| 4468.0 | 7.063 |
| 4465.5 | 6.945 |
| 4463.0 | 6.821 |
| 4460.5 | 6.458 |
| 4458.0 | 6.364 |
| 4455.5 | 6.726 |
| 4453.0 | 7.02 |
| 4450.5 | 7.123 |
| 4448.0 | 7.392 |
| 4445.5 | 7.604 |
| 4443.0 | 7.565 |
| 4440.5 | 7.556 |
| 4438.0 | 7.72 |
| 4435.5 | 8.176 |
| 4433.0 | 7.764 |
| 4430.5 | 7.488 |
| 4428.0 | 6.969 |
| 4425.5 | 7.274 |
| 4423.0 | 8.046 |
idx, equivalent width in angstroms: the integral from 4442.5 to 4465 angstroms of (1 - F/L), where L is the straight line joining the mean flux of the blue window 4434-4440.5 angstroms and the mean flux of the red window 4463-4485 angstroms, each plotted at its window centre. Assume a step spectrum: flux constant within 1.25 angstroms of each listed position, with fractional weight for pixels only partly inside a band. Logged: 2.04 angstroms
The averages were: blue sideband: 7.87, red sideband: 7.46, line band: 6.99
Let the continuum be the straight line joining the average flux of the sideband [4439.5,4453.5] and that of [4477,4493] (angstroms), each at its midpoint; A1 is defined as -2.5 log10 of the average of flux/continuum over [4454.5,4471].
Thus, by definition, 0.090 mag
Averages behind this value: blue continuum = 7.39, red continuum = 7.32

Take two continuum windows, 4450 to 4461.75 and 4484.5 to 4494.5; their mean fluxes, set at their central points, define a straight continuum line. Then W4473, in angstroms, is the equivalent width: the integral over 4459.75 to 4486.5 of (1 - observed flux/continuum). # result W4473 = -1.29 angstroms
